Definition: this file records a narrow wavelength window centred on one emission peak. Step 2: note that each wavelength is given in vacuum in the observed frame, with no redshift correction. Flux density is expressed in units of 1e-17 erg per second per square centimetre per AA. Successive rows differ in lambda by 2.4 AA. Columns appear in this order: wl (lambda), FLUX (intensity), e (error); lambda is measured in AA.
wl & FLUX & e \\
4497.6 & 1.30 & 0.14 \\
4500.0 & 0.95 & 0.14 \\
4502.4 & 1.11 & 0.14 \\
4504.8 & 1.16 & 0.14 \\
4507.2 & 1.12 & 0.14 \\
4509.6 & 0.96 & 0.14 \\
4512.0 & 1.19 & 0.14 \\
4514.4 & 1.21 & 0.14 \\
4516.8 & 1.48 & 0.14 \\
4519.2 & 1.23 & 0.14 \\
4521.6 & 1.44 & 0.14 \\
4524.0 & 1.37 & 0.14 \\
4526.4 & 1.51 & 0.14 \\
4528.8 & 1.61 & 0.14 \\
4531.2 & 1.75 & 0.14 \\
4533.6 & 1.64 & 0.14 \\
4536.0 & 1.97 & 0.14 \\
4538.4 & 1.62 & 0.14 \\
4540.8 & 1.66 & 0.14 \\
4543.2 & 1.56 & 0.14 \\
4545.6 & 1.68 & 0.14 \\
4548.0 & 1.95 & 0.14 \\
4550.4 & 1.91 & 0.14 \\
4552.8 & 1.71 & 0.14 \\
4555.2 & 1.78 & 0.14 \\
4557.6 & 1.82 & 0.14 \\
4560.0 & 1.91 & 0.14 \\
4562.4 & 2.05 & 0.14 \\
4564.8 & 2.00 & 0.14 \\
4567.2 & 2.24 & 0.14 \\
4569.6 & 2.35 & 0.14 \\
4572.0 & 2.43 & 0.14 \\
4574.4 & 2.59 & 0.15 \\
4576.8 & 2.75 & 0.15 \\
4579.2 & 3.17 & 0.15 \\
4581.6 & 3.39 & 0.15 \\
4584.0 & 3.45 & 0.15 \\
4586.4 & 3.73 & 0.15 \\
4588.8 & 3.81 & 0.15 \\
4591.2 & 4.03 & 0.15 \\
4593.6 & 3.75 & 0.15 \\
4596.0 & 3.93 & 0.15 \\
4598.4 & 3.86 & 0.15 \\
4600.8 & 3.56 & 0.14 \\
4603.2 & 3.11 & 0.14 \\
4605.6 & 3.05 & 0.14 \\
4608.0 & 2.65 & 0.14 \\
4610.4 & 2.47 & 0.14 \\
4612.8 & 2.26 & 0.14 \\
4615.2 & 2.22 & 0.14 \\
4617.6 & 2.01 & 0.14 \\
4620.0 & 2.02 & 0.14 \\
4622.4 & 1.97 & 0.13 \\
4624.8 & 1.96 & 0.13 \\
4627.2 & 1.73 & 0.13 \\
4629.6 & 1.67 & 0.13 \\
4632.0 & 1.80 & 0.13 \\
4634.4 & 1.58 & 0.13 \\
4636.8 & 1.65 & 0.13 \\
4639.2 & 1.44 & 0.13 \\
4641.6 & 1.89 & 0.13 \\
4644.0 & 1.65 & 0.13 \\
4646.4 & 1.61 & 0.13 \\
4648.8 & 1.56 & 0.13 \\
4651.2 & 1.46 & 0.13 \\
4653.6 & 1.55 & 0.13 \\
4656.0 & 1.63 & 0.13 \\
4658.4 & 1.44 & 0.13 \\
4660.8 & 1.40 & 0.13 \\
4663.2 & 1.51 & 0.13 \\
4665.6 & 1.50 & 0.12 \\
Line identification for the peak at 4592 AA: C IV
